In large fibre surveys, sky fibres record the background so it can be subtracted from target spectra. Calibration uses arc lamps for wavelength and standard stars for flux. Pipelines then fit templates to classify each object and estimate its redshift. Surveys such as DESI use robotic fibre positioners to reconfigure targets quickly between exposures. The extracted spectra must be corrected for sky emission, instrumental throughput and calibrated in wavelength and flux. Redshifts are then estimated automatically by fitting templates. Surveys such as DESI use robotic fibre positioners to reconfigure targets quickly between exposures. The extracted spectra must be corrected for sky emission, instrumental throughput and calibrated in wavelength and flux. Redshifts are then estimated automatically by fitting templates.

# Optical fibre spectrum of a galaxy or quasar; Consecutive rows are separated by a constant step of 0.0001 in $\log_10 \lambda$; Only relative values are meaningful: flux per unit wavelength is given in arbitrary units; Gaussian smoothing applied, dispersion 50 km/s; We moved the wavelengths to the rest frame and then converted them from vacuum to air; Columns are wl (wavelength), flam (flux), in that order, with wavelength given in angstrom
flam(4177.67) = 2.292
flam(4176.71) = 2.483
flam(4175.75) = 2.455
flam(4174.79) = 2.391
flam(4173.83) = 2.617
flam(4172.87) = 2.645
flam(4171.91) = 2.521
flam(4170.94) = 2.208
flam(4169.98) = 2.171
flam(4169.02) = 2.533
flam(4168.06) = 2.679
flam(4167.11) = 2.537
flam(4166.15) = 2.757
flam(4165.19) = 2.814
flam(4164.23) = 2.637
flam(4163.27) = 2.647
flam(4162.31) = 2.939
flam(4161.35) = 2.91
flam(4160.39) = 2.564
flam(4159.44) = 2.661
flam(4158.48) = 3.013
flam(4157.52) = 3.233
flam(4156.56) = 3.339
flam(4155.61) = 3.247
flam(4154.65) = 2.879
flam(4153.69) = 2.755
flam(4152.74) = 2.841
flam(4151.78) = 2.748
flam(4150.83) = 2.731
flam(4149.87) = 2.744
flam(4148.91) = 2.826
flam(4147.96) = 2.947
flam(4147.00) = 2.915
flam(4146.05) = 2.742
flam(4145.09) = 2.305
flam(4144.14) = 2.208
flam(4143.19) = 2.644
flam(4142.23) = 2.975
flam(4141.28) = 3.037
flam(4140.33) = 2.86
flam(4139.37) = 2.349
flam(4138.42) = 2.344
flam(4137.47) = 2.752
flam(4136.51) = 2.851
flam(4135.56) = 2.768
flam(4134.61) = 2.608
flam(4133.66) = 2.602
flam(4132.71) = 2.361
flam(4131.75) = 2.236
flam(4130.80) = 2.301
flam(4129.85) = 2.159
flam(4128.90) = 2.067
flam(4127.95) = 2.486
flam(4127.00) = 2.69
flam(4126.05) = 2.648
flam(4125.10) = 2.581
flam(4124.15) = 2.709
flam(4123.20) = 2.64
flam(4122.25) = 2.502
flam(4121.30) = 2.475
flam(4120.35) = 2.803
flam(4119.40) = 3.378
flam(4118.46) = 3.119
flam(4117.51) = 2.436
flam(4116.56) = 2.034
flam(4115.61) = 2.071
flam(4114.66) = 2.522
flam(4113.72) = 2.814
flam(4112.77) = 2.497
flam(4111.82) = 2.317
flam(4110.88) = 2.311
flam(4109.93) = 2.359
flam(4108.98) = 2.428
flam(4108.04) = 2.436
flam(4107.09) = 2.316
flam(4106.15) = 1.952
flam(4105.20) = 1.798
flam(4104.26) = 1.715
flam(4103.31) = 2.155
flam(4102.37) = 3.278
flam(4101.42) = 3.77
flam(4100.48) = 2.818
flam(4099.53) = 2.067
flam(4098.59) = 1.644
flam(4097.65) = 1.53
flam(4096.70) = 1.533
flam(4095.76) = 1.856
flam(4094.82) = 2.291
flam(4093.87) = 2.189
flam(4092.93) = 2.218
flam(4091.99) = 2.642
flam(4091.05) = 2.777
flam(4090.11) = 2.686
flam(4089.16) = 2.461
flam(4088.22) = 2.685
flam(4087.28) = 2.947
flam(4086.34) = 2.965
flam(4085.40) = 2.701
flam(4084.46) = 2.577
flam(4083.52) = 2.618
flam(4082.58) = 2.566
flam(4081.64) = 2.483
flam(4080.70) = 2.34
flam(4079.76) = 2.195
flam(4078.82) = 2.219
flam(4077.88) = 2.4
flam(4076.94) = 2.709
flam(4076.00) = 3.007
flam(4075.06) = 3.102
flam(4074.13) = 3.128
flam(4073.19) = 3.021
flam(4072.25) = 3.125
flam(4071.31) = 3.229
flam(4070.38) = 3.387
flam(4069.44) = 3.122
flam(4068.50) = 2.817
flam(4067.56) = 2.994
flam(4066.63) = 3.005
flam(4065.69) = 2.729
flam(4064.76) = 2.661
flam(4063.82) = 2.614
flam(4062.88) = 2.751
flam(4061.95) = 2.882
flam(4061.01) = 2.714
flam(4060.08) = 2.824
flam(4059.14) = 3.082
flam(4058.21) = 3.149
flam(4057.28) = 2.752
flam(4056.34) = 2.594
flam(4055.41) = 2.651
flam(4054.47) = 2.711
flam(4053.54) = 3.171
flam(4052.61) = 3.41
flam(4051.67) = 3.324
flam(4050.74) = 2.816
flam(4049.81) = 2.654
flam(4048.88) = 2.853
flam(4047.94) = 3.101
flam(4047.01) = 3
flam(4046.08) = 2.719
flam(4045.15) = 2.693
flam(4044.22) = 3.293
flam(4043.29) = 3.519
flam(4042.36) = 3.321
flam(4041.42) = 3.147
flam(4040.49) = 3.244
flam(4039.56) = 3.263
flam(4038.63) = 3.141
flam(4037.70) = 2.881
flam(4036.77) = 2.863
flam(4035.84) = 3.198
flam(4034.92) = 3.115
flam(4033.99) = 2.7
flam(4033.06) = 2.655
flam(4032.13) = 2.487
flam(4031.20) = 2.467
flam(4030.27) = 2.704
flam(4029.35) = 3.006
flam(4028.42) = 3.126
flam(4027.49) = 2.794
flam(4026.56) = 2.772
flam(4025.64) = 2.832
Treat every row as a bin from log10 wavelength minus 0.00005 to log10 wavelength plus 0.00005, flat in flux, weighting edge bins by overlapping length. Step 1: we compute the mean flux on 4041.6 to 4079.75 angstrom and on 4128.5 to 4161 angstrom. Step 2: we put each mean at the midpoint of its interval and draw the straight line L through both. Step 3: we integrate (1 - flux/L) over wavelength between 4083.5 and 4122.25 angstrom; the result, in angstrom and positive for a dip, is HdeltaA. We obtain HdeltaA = 5.06 angstrom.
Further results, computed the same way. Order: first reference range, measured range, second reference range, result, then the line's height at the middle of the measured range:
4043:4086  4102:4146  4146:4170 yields 5.1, 2.83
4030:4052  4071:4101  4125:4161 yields 3.4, 2.84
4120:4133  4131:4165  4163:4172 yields -3.2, 2.51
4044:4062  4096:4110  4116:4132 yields 2.2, 2.66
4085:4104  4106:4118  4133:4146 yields 0.8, 2.52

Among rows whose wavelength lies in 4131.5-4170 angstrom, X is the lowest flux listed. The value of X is 2.171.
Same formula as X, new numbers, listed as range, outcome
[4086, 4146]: 1.53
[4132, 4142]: 2.344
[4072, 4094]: 2.189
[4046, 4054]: 2.654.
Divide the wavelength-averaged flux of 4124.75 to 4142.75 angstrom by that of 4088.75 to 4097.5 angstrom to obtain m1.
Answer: 1.13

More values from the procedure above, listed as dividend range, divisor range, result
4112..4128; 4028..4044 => 0.87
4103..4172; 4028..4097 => 0.92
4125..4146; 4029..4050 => 0.86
